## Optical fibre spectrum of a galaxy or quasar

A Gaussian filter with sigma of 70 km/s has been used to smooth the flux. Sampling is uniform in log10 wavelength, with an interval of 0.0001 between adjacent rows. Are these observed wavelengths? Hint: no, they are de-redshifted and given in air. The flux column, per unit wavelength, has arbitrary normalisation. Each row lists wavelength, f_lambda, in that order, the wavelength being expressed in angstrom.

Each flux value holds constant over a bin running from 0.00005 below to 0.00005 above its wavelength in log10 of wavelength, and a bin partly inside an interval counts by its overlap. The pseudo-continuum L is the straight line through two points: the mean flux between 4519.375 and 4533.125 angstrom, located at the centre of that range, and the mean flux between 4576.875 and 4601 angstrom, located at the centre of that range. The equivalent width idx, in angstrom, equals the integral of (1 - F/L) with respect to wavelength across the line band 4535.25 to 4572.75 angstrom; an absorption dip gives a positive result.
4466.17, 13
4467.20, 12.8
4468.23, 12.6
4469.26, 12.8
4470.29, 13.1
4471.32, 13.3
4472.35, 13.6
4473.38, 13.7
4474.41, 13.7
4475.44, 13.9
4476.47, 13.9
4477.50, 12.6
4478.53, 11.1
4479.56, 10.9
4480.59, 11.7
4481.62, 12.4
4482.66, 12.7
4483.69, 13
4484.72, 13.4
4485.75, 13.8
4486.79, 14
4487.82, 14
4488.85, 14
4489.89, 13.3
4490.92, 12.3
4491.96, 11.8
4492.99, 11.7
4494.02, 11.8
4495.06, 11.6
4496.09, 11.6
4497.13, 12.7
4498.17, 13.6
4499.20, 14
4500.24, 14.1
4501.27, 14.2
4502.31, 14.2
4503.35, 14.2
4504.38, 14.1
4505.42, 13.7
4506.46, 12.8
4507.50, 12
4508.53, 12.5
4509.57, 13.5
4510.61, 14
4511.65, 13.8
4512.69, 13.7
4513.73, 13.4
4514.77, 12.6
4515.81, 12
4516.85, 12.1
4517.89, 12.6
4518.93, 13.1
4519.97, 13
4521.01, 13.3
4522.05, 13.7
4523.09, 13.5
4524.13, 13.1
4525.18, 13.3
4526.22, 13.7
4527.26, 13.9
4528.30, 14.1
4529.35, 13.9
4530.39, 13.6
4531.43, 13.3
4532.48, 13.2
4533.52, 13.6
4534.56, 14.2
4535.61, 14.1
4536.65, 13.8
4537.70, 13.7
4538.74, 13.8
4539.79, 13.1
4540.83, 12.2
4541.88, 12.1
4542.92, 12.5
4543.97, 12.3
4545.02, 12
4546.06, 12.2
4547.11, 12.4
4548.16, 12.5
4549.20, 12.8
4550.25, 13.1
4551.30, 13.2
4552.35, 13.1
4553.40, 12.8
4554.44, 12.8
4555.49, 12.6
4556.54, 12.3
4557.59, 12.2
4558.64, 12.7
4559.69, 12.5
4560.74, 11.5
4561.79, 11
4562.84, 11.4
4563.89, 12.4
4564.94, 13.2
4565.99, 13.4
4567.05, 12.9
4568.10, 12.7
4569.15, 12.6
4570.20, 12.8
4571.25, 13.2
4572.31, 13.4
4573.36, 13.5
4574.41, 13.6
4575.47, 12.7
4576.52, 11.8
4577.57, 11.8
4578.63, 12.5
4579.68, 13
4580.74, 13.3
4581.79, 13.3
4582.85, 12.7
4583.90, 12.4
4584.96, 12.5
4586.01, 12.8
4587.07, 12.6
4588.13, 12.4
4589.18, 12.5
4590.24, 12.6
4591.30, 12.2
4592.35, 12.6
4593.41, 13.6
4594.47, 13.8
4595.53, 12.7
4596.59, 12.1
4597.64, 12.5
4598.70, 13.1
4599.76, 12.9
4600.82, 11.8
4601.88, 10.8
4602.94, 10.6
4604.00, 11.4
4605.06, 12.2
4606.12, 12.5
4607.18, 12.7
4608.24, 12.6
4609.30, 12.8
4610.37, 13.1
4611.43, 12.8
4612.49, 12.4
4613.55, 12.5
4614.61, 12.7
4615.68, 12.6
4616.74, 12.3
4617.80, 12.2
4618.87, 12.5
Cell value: 1.29 angstrom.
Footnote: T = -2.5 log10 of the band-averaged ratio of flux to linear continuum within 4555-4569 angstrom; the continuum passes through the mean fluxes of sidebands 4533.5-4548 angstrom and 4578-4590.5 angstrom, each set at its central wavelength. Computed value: 0.04 mag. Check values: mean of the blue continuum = 13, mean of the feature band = 12.4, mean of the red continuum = 12.7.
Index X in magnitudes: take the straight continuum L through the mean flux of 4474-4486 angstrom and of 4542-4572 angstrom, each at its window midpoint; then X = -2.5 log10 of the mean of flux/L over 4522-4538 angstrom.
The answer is -0.09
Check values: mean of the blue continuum 12.7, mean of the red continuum 12.5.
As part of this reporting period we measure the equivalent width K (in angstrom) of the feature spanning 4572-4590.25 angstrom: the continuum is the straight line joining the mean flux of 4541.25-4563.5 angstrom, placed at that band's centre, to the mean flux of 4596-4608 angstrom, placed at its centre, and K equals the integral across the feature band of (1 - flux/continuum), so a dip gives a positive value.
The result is -0.8 angstrom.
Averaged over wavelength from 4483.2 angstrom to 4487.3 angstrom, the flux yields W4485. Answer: 13.5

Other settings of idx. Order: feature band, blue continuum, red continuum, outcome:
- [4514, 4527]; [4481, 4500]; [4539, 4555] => -0.3 angstrom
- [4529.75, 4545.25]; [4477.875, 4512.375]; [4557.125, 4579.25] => -0.5 angstrom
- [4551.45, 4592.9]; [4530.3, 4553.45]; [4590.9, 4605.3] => 0.0 angstrom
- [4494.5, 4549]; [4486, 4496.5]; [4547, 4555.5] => -1.9 angstrom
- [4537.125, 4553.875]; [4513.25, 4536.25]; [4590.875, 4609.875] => 0.4 angstrom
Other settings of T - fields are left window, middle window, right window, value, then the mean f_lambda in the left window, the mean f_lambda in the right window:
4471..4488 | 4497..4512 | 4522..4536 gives -0.02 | 13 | 13.6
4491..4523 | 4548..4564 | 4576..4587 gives 0.03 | 13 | 12.6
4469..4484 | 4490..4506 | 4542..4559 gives -0.02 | 12.8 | 12.6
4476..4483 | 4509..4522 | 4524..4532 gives 0.01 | 12.2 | 13.6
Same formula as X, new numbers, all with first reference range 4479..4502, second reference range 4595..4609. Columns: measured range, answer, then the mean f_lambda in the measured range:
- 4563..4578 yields -0.04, 12.8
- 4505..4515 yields -0.04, 13.2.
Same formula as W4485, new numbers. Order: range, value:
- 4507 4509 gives 12.3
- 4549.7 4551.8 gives 13.1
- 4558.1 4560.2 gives 12.6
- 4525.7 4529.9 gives 13.9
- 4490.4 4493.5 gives 11.9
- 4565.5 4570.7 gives 12.9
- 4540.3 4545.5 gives 12.2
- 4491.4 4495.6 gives 11.7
